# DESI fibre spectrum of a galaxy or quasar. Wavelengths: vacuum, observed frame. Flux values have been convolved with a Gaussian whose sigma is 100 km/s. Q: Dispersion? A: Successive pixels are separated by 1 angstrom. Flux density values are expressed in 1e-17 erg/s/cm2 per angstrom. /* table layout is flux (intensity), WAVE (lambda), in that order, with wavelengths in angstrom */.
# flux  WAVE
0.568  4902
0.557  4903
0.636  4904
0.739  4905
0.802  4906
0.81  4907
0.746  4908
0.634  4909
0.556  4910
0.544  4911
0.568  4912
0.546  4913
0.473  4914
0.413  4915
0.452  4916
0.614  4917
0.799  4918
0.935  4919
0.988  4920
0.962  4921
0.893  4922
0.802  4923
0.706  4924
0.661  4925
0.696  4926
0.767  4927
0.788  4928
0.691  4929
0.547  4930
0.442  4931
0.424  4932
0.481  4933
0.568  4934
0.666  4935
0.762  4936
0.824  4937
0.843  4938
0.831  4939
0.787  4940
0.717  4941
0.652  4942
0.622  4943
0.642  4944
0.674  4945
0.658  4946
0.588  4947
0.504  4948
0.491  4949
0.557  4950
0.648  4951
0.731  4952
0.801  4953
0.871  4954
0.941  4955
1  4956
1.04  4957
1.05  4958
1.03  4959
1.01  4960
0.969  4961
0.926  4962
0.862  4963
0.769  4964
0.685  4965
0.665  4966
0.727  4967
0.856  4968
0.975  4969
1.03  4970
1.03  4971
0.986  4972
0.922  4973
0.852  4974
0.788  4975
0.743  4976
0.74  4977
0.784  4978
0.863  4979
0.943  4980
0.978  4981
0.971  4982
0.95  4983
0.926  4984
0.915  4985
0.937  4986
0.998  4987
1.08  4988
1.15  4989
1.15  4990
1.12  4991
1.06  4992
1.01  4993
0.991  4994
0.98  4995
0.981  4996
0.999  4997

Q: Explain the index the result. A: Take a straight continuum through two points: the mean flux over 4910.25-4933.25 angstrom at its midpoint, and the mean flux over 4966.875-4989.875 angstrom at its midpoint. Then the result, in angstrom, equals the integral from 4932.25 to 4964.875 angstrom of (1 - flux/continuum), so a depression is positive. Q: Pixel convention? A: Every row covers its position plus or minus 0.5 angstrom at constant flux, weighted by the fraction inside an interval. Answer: 1.1 angstrom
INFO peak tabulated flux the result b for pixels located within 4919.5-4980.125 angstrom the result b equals 1.05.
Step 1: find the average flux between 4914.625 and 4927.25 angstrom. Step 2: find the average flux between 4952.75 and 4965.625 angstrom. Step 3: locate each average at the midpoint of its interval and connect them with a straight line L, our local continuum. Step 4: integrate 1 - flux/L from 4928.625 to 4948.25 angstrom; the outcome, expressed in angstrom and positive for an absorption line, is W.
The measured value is 4.25 angstrom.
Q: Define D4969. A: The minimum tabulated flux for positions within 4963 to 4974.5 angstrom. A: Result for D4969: 0.665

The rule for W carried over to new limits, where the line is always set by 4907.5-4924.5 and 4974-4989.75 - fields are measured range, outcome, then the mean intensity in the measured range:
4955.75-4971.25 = -1.1 angstrom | 0.911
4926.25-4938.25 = 1.5 angstrom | 0.647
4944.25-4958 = 1.2 angstrom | 0.741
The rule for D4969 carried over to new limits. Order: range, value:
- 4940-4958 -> 0.491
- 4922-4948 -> 0.424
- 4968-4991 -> 0.74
